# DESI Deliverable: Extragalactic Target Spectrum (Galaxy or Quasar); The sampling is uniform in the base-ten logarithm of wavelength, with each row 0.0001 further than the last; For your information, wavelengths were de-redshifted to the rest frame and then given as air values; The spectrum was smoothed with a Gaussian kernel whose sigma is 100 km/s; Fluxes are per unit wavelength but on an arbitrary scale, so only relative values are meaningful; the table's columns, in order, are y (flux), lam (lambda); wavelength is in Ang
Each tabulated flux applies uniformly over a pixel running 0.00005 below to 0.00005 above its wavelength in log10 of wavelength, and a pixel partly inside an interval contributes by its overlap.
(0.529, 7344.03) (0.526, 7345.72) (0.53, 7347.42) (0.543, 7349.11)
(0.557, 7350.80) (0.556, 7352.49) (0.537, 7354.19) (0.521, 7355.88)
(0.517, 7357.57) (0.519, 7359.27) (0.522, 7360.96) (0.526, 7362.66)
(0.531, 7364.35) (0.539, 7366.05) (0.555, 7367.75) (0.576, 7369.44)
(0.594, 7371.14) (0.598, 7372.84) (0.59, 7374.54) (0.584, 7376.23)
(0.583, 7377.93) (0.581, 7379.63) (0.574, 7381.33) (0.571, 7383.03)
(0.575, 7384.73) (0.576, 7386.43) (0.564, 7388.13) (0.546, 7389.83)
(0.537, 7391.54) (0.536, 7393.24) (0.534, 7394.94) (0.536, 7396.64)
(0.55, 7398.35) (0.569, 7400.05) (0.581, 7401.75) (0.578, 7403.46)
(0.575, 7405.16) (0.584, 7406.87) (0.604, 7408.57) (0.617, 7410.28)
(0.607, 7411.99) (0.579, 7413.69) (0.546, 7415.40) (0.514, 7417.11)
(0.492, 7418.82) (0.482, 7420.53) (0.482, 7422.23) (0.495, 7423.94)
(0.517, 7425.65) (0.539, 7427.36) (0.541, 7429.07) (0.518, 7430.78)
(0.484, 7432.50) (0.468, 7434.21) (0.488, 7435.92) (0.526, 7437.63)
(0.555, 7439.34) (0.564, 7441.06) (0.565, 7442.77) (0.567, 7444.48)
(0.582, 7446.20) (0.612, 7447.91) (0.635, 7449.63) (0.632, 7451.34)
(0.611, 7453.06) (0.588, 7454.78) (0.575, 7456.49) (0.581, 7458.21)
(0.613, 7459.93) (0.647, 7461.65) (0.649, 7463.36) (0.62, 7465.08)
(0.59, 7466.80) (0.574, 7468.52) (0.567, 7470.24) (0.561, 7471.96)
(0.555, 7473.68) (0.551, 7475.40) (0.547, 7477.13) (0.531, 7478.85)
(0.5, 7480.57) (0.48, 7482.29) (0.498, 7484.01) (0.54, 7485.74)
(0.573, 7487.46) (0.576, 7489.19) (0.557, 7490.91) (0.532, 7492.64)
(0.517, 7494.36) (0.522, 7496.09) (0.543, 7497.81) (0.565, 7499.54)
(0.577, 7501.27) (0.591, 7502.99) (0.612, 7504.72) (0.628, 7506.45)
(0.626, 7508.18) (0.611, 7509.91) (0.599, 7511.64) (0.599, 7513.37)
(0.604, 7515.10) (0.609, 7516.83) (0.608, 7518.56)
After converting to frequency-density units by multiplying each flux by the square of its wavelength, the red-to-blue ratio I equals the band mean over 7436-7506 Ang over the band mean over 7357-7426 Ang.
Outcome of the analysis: 1.0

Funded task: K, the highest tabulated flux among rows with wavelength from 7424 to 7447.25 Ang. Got 0.582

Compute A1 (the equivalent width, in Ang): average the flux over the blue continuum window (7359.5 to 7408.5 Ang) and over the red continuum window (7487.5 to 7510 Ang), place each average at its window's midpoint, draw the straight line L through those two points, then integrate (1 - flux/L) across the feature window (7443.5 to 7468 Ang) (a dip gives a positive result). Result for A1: -1.6 Ang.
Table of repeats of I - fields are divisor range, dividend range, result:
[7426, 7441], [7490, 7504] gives 1.08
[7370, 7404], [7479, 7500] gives 0.97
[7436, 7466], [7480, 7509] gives 0.95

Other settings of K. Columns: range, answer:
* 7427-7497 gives 0.649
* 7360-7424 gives 0.617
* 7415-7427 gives 0.546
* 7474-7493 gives 0.576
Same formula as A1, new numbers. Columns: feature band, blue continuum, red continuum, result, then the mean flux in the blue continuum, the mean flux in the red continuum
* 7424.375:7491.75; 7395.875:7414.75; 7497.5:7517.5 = 3.3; 0.58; 0.598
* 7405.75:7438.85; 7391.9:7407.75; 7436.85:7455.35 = 2.4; 0.56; 0.585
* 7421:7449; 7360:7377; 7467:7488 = 0.9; 0.561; 0.541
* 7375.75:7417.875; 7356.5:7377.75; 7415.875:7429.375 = -3.1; 0.555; 0.508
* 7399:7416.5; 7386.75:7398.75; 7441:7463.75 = -0.7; 0.544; 0.602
